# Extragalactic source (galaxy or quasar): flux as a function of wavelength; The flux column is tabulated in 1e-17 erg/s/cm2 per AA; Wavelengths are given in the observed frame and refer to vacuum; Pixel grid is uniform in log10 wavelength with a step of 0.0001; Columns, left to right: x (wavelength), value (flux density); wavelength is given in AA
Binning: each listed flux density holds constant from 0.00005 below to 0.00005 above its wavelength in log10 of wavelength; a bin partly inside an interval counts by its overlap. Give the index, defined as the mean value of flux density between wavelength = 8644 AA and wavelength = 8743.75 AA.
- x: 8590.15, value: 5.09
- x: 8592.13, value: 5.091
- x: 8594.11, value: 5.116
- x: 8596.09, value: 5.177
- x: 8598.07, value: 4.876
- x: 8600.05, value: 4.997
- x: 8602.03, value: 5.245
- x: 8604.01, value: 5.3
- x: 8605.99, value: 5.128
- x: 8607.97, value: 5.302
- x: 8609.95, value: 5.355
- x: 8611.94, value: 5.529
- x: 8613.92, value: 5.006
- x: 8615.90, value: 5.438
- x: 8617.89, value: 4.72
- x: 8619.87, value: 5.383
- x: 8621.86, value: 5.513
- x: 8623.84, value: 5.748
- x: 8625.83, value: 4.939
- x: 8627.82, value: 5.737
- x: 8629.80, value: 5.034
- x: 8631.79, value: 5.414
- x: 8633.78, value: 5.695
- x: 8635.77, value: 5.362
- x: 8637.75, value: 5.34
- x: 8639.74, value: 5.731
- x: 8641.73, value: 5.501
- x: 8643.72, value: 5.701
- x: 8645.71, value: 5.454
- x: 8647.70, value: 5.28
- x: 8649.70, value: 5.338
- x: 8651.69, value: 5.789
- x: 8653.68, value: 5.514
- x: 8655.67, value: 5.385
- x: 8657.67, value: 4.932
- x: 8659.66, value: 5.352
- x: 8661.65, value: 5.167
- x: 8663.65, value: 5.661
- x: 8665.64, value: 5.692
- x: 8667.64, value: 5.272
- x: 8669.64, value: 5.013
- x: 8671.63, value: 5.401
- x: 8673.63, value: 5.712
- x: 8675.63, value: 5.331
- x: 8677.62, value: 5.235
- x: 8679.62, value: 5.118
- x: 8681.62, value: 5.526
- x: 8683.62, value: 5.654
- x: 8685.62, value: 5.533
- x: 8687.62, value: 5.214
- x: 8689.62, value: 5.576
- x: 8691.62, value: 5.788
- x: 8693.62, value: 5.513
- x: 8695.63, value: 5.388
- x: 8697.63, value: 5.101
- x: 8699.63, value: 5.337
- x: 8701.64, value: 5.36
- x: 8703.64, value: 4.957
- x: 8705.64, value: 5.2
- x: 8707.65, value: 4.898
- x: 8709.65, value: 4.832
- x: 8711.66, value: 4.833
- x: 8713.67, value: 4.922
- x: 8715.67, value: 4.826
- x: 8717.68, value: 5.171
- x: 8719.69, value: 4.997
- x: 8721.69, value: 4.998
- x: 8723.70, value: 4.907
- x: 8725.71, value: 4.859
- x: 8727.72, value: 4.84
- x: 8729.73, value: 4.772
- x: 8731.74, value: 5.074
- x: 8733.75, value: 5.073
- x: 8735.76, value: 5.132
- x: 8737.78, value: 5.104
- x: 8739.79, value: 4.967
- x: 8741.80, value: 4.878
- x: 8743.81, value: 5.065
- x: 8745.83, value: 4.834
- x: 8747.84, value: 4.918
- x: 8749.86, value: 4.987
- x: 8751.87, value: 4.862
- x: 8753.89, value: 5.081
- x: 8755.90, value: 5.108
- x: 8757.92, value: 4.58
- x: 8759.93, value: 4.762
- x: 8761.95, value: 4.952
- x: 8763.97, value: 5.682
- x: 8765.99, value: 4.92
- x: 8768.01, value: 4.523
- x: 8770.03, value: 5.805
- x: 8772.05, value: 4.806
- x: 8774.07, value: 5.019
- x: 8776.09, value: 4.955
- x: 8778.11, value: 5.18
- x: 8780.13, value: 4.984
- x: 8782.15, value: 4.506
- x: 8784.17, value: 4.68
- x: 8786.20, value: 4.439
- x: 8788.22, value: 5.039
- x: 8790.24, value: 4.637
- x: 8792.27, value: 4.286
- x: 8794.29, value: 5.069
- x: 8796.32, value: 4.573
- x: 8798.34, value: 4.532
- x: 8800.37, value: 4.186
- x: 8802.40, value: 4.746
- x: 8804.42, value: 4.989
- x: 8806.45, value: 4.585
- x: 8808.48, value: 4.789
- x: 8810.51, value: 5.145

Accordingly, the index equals 5.22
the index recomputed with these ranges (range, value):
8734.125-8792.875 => 4.93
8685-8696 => 5.51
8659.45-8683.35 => 5.38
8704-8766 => 4.97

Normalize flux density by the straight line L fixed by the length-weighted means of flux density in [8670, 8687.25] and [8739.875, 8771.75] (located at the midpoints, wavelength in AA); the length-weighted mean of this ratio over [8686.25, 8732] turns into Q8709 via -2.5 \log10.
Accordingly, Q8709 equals 0.030 mag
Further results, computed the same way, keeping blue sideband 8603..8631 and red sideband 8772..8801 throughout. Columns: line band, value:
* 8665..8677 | -0.057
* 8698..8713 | -0.012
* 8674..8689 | -0.065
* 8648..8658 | -0.048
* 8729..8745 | -0.025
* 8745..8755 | -0.020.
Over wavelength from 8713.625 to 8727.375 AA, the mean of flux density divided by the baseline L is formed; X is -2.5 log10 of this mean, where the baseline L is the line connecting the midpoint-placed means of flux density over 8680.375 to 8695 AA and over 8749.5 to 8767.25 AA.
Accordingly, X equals 0.07 mag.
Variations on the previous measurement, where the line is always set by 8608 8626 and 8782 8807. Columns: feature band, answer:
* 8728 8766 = -0.037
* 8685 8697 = -0.095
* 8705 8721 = -0.002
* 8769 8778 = -0.094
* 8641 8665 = -0.052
